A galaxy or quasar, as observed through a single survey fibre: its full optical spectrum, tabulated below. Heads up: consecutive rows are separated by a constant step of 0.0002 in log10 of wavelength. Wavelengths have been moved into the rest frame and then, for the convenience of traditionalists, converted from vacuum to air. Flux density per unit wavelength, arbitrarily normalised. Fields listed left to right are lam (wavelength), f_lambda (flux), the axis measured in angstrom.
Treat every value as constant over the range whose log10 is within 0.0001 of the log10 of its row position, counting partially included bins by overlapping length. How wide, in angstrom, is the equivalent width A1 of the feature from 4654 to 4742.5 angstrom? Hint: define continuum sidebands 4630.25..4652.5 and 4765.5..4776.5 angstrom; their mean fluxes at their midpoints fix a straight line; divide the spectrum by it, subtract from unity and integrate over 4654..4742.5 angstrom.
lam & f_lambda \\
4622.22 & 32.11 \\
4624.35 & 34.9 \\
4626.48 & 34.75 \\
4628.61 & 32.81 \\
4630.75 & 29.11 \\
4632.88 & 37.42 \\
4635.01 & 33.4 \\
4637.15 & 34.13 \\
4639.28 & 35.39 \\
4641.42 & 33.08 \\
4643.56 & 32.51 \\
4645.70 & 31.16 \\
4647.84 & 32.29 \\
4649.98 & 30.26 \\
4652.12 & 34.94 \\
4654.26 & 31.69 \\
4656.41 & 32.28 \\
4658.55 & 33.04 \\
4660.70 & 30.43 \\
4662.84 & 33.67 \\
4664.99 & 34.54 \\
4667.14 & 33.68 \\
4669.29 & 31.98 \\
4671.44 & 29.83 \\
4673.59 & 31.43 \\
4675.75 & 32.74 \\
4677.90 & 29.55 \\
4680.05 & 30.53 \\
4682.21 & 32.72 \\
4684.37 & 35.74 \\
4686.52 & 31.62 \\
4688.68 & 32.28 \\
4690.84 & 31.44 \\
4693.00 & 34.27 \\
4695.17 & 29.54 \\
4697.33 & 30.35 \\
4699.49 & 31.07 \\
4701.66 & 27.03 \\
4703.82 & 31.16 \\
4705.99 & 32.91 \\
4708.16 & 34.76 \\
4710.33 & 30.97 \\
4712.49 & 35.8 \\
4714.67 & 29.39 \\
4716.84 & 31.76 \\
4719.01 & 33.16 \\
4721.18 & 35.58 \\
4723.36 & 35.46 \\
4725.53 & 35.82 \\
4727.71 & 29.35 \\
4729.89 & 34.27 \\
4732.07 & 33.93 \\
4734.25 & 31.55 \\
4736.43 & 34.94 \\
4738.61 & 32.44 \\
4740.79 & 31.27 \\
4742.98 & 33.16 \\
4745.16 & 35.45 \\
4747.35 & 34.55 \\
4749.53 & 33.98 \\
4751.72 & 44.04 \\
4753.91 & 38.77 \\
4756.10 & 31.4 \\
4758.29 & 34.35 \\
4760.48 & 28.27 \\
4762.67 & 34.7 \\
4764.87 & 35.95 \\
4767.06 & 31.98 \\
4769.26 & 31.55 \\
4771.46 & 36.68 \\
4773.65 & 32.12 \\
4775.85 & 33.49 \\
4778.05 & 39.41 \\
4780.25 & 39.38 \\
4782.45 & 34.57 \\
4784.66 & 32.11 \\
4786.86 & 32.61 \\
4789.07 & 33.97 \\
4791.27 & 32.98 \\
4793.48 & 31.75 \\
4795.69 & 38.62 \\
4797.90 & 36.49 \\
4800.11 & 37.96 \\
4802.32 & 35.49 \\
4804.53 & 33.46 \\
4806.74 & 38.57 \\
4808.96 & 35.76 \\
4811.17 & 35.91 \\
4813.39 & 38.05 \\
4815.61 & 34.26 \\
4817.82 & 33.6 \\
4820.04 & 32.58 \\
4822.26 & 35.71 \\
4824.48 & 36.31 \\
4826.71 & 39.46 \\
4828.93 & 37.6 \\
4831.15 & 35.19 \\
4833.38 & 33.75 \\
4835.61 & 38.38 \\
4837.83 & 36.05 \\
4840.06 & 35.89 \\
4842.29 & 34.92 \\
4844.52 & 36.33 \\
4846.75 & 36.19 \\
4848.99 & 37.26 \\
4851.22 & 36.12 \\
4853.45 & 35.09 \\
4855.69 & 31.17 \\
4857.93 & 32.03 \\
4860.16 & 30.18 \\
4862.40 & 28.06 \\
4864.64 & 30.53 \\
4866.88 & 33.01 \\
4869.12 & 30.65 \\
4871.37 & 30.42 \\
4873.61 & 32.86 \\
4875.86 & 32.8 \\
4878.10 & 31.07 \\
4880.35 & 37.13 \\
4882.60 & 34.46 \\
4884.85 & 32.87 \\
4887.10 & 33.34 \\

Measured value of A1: 2.2 angstrom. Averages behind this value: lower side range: 33.1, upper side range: 33.3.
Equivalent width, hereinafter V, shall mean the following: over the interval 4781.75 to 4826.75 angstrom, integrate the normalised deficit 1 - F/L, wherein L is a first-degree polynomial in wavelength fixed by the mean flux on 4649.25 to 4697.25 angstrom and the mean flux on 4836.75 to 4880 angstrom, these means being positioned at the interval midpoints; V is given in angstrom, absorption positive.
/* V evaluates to -3.0 angstrom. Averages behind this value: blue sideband 32.2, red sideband 33.3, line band 35.2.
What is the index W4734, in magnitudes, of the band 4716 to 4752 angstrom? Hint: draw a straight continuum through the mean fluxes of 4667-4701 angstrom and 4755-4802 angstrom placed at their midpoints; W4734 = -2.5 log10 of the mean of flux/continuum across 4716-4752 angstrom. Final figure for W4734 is -0.03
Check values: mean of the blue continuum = 31.7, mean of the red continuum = 34.3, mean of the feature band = 34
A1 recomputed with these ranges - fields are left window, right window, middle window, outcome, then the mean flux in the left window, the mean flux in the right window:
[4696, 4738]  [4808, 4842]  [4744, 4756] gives -1.16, 32.6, 35.9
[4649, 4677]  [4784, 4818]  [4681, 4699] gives 0.38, 32.3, 35.2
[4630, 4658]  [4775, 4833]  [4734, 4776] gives 0.81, 32.9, 35.6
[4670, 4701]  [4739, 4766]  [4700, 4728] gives 0.23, 31.6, 34.6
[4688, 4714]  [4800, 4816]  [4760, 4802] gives 0.58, 31.7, 36.2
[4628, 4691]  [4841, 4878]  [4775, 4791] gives -1.08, 32.5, 32.9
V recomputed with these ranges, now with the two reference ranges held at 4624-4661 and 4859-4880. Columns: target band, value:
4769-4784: -1.61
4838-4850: -1.76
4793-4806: -1.67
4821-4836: -2.33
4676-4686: 0.17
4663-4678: 0.25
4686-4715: 0.79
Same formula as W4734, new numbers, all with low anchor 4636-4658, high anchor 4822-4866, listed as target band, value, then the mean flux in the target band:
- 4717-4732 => -0.01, 33.8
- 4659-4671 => 0.01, 32.7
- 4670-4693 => 0.04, 31.9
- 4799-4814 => -0.06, 36.4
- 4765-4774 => 0.02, 33.5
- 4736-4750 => 0.00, 33.6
